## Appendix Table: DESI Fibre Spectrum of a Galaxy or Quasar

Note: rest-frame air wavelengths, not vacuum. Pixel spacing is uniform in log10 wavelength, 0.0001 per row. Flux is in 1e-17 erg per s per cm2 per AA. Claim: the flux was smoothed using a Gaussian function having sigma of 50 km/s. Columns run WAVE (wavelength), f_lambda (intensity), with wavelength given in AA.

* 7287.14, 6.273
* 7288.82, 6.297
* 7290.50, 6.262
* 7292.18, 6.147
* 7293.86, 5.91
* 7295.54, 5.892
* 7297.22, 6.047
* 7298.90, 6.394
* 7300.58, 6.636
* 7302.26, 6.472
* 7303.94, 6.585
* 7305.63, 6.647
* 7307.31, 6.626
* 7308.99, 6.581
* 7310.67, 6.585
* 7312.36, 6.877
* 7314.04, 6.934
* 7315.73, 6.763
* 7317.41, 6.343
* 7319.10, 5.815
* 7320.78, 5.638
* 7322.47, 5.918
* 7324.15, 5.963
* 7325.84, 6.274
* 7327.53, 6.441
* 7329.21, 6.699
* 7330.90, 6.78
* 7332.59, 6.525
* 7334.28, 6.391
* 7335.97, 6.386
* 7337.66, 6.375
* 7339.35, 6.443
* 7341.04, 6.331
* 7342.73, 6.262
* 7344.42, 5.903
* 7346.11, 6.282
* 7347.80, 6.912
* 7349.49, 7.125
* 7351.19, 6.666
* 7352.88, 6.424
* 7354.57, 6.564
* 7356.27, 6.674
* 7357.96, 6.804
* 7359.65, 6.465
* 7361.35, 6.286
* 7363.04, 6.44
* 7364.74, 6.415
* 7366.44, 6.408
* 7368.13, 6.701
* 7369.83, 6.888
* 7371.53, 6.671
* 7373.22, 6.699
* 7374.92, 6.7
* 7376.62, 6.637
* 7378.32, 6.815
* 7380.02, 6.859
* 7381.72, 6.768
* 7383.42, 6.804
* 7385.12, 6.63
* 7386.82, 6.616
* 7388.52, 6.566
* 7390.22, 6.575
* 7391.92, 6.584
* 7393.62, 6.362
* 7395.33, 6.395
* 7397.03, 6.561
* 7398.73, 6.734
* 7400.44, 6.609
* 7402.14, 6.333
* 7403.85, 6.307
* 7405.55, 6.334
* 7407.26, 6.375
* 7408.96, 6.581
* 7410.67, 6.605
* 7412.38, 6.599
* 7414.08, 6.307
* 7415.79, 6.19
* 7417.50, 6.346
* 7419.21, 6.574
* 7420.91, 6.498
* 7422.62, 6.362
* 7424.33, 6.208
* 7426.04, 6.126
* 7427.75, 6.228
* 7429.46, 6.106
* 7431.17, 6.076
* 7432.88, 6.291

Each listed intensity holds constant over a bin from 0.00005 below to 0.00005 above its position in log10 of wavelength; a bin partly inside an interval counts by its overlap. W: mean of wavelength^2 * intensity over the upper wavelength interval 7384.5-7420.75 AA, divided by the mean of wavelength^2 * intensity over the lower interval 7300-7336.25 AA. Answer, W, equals 1.0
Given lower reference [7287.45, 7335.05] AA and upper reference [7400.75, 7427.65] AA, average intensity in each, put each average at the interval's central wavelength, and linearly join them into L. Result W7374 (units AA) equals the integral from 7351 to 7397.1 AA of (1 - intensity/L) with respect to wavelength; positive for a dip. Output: -1.64 AA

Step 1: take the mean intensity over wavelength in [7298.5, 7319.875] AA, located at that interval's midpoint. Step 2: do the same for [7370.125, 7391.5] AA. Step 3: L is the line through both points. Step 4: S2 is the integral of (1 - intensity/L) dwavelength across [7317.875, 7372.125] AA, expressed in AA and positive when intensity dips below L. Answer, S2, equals 1.6 AA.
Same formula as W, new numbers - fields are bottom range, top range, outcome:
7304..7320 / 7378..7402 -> 1.03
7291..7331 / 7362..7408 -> 1.06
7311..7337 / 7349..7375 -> 1.05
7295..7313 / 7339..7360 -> 1.02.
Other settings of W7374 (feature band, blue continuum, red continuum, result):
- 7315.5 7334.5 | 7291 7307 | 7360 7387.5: 0.4 AA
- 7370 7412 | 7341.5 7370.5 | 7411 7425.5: -0.9 AA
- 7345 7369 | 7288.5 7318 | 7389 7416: -0.4 AA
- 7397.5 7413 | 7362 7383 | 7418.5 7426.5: -0.1 AA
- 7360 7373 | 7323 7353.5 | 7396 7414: -0.2 AA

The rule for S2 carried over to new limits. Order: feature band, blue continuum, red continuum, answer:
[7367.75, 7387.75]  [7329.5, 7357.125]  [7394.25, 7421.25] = -0.8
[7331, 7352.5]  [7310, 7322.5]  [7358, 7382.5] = 0.1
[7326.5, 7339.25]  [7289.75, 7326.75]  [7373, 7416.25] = -0.2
